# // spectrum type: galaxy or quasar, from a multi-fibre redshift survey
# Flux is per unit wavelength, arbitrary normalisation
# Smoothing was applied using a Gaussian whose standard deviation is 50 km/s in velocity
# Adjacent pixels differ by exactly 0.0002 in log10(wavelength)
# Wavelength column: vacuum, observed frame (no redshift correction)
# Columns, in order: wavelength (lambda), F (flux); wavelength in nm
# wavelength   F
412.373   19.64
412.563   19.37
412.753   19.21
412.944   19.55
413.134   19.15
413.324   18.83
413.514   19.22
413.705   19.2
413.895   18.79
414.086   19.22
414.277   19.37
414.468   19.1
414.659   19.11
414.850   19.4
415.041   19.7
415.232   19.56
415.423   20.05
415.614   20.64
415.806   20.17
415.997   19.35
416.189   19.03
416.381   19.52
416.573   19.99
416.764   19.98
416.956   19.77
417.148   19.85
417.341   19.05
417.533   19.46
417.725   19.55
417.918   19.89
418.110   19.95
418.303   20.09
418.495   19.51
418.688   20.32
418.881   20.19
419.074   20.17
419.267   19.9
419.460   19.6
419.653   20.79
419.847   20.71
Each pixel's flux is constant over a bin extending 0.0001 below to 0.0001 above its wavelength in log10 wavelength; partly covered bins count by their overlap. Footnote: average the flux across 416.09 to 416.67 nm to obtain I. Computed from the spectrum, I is 19.5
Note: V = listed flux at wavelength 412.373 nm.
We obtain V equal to 19.64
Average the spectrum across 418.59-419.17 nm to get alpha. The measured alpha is 20.2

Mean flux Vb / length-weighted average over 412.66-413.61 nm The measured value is 19.2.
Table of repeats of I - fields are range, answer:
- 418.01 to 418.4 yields 20.1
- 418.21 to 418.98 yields 20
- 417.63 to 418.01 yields 19.7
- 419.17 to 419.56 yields 19.8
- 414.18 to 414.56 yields 19.2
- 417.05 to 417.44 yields 19.4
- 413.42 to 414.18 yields 19.1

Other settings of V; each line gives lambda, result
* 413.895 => 18.79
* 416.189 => 19.03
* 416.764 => 19.98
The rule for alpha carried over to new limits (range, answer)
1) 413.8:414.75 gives 19.1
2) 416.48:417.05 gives 19.9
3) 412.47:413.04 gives 19.4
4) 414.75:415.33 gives 19.6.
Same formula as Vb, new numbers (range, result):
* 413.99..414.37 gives 19.3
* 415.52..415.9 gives 20.4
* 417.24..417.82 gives 19.3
